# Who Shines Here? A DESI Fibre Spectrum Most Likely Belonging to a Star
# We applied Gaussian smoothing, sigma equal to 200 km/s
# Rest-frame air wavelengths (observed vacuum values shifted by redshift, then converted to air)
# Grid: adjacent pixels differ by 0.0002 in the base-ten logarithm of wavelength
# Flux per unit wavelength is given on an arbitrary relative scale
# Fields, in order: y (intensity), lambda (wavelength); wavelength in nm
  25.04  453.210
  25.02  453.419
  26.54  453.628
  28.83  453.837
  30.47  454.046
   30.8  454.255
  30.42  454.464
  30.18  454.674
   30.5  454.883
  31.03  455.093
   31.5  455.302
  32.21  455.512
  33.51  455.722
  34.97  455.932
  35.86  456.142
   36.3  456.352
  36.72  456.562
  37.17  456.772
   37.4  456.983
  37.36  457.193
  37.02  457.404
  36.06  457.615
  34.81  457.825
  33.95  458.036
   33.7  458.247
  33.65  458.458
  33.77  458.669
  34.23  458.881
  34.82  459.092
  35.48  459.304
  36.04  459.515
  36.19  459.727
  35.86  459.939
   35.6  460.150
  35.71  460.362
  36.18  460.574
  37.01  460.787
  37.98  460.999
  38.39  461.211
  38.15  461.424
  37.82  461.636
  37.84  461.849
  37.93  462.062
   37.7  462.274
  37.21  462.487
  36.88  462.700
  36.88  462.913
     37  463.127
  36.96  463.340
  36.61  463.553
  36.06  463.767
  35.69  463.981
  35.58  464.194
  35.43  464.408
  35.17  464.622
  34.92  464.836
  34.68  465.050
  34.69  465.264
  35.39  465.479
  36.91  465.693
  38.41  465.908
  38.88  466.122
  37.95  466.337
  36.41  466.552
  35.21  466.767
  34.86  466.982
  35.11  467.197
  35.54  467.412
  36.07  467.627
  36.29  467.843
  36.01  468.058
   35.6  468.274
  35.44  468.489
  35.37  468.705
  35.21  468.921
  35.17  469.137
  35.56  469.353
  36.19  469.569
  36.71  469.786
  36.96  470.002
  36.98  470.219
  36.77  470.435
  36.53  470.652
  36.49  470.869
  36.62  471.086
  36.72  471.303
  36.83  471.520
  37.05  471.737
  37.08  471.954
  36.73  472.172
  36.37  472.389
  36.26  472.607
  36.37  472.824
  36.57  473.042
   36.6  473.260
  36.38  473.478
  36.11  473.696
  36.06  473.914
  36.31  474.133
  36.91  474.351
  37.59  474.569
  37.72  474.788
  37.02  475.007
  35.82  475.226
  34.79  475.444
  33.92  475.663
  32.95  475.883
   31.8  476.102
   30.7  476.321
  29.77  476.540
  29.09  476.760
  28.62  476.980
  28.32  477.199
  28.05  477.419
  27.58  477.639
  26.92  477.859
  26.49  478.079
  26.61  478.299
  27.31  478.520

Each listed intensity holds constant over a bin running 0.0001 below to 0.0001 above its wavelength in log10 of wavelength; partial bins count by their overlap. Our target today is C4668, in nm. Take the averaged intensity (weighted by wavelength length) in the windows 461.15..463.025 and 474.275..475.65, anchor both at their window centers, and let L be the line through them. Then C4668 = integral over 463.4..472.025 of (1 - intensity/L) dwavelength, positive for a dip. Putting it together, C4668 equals 0.23 nm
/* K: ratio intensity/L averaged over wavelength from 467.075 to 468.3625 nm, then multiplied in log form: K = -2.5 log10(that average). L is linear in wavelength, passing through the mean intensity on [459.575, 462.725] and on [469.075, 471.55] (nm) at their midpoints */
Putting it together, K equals 0.026 mag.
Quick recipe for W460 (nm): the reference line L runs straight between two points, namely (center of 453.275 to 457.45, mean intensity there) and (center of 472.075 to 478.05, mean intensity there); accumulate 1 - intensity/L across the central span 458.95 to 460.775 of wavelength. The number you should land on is -0.16 nm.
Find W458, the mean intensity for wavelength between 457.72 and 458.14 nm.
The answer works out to 34.4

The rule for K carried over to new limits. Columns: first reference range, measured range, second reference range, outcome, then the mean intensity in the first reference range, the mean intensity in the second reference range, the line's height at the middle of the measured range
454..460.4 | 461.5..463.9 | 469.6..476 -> -0.064 mag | 34.3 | 36.4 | 35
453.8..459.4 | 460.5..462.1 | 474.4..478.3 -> -0.133 mag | 33.9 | 31.5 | 33.3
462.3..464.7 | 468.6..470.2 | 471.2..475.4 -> 0.018 mag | 36.4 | 36.6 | 36.5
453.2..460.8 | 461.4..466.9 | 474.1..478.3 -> -0.113 mag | 33.6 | 31.9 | 33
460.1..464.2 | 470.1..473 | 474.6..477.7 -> -0.092 mag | 37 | 32.1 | 33.7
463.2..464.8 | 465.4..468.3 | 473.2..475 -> -0.007 mag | 35.9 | 36.7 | 36.1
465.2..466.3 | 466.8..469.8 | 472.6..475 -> 0.038 mag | 37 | 36.7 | 36.9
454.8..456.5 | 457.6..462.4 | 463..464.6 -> -0.037 mag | 33.4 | 36.1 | 34.8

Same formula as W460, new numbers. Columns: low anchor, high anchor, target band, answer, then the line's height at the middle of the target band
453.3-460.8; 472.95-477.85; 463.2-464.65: -0.10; 33.6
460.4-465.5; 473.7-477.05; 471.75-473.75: -0.11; 34.6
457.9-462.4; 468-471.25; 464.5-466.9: -0.01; 36.1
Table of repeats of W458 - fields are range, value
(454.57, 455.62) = 31.1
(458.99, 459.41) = 35.2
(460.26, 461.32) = 37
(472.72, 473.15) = 36.5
